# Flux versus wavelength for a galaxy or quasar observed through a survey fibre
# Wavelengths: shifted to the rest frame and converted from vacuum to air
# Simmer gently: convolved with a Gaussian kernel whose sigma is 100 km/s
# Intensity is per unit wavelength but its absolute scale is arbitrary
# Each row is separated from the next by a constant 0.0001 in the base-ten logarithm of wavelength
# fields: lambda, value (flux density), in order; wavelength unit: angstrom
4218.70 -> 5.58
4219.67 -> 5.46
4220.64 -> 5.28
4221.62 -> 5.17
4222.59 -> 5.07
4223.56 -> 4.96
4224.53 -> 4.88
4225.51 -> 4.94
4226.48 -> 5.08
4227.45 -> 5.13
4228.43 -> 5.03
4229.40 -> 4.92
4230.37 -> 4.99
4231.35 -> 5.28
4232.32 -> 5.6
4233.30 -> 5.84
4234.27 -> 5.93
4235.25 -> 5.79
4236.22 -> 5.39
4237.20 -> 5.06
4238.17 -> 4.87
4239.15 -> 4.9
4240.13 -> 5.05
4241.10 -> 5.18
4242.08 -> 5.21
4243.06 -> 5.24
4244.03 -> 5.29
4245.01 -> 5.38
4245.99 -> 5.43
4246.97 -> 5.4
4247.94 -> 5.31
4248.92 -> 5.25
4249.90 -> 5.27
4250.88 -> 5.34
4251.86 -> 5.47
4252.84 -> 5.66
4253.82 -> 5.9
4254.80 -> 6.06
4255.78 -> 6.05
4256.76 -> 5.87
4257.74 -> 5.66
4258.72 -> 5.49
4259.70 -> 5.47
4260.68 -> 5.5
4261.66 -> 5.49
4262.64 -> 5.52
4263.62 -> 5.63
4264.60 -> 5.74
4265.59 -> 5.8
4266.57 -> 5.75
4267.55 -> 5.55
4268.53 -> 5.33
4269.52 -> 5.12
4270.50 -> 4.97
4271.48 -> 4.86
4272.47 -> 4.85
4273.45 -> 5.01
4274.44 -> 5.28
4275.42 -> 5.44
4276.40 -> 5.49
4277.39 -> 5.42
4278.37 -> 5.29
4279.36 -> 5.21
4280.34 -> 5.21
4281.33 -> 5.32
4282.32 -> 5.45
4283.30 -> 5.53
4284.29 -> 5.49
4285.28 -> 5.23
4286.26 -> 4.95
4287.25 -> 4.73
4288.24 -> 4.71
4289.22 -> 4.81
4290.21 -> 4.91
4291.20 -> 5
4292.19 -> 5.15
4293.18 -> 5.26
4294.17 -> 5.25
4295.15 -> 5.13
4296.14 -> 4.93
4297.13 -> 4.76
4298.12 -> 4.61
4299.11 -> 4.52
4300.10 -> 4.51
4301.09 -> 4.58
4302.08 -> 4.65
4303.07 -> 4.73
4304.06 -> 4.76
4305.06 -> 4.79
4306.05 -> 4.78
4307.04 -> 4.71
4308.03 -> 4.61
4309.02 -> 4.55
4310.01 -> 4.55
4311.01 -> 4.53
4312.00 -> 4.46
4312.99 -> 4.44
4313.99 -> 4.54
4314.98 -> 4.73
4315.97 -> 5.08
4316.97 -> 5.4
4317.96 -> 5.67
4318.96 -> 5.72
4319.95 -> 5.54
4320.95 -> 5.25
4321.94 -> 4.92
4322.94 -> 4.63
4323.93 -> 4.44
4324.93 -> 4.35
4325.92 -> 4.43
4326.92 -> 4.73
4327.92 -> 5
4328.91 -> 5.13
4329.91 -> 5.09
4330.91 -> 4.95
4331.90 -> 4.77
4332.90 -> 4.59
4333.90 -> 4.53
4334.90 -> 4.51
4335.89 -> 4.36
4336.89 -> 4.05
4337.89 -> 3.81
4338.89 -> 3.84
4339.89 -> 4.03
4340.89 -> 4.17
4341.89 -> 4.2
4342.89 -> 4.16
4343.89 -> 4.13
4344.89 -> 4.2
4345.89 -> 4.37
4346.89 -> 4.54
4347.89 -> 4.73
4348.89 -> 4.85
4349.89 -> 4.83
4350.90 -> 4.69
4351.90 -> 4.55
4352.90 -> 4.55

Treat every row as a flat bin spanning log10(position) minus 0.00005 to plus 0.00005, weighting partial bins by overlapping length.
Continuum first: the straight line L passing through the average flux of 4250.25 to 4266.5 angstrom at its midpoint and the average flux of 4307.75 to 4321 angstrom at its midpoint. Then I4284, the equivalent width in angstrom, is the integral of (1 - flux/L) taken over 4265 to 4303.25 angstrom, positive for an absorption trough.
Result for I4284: 1.6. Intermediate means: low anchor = 5.66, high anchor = 4.93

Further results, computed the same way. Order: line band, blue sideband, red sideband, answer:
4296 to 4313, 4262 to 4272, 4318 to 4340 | 1.19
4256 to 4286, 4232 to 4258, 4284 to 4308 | -1.44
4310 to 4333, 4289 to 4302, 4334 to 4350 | -1.71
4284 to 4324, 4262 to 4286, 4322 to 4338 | 0.58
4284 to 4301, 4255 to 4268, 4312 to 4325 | 1.19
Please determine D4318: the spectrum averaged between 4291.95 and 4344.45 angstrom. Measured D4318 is 4.7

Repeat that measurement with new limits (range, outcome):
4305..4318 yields 4.74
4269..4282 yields 5.19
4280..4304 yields 4.97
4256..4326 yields 5.08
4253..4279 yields 5.48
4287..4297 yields 4.99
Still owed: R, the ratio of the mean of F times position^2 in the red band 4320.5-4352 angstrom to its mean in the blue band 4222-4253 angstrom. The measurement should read 0.90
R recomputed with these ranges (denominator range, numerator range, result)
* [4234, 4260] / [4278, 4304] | 0.94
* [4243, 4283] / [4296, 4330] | 0.90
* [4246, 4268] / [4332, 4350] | 0.80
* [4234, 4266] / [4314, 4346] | 0.88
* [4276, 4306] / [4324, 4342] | 0.91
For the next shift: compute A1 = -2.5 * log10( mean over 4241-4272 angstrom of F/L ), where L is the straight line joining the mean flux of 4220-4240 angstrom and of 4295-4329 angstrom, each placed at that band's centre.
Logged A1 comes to -0.08 mag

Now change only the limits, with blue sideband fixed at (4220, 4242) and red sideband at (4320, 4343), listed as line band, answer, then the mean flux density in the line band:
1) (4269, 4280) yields -0.06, 5.18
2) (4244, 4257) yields -0.10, 5.55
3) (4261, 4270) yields -0.12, 5.55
